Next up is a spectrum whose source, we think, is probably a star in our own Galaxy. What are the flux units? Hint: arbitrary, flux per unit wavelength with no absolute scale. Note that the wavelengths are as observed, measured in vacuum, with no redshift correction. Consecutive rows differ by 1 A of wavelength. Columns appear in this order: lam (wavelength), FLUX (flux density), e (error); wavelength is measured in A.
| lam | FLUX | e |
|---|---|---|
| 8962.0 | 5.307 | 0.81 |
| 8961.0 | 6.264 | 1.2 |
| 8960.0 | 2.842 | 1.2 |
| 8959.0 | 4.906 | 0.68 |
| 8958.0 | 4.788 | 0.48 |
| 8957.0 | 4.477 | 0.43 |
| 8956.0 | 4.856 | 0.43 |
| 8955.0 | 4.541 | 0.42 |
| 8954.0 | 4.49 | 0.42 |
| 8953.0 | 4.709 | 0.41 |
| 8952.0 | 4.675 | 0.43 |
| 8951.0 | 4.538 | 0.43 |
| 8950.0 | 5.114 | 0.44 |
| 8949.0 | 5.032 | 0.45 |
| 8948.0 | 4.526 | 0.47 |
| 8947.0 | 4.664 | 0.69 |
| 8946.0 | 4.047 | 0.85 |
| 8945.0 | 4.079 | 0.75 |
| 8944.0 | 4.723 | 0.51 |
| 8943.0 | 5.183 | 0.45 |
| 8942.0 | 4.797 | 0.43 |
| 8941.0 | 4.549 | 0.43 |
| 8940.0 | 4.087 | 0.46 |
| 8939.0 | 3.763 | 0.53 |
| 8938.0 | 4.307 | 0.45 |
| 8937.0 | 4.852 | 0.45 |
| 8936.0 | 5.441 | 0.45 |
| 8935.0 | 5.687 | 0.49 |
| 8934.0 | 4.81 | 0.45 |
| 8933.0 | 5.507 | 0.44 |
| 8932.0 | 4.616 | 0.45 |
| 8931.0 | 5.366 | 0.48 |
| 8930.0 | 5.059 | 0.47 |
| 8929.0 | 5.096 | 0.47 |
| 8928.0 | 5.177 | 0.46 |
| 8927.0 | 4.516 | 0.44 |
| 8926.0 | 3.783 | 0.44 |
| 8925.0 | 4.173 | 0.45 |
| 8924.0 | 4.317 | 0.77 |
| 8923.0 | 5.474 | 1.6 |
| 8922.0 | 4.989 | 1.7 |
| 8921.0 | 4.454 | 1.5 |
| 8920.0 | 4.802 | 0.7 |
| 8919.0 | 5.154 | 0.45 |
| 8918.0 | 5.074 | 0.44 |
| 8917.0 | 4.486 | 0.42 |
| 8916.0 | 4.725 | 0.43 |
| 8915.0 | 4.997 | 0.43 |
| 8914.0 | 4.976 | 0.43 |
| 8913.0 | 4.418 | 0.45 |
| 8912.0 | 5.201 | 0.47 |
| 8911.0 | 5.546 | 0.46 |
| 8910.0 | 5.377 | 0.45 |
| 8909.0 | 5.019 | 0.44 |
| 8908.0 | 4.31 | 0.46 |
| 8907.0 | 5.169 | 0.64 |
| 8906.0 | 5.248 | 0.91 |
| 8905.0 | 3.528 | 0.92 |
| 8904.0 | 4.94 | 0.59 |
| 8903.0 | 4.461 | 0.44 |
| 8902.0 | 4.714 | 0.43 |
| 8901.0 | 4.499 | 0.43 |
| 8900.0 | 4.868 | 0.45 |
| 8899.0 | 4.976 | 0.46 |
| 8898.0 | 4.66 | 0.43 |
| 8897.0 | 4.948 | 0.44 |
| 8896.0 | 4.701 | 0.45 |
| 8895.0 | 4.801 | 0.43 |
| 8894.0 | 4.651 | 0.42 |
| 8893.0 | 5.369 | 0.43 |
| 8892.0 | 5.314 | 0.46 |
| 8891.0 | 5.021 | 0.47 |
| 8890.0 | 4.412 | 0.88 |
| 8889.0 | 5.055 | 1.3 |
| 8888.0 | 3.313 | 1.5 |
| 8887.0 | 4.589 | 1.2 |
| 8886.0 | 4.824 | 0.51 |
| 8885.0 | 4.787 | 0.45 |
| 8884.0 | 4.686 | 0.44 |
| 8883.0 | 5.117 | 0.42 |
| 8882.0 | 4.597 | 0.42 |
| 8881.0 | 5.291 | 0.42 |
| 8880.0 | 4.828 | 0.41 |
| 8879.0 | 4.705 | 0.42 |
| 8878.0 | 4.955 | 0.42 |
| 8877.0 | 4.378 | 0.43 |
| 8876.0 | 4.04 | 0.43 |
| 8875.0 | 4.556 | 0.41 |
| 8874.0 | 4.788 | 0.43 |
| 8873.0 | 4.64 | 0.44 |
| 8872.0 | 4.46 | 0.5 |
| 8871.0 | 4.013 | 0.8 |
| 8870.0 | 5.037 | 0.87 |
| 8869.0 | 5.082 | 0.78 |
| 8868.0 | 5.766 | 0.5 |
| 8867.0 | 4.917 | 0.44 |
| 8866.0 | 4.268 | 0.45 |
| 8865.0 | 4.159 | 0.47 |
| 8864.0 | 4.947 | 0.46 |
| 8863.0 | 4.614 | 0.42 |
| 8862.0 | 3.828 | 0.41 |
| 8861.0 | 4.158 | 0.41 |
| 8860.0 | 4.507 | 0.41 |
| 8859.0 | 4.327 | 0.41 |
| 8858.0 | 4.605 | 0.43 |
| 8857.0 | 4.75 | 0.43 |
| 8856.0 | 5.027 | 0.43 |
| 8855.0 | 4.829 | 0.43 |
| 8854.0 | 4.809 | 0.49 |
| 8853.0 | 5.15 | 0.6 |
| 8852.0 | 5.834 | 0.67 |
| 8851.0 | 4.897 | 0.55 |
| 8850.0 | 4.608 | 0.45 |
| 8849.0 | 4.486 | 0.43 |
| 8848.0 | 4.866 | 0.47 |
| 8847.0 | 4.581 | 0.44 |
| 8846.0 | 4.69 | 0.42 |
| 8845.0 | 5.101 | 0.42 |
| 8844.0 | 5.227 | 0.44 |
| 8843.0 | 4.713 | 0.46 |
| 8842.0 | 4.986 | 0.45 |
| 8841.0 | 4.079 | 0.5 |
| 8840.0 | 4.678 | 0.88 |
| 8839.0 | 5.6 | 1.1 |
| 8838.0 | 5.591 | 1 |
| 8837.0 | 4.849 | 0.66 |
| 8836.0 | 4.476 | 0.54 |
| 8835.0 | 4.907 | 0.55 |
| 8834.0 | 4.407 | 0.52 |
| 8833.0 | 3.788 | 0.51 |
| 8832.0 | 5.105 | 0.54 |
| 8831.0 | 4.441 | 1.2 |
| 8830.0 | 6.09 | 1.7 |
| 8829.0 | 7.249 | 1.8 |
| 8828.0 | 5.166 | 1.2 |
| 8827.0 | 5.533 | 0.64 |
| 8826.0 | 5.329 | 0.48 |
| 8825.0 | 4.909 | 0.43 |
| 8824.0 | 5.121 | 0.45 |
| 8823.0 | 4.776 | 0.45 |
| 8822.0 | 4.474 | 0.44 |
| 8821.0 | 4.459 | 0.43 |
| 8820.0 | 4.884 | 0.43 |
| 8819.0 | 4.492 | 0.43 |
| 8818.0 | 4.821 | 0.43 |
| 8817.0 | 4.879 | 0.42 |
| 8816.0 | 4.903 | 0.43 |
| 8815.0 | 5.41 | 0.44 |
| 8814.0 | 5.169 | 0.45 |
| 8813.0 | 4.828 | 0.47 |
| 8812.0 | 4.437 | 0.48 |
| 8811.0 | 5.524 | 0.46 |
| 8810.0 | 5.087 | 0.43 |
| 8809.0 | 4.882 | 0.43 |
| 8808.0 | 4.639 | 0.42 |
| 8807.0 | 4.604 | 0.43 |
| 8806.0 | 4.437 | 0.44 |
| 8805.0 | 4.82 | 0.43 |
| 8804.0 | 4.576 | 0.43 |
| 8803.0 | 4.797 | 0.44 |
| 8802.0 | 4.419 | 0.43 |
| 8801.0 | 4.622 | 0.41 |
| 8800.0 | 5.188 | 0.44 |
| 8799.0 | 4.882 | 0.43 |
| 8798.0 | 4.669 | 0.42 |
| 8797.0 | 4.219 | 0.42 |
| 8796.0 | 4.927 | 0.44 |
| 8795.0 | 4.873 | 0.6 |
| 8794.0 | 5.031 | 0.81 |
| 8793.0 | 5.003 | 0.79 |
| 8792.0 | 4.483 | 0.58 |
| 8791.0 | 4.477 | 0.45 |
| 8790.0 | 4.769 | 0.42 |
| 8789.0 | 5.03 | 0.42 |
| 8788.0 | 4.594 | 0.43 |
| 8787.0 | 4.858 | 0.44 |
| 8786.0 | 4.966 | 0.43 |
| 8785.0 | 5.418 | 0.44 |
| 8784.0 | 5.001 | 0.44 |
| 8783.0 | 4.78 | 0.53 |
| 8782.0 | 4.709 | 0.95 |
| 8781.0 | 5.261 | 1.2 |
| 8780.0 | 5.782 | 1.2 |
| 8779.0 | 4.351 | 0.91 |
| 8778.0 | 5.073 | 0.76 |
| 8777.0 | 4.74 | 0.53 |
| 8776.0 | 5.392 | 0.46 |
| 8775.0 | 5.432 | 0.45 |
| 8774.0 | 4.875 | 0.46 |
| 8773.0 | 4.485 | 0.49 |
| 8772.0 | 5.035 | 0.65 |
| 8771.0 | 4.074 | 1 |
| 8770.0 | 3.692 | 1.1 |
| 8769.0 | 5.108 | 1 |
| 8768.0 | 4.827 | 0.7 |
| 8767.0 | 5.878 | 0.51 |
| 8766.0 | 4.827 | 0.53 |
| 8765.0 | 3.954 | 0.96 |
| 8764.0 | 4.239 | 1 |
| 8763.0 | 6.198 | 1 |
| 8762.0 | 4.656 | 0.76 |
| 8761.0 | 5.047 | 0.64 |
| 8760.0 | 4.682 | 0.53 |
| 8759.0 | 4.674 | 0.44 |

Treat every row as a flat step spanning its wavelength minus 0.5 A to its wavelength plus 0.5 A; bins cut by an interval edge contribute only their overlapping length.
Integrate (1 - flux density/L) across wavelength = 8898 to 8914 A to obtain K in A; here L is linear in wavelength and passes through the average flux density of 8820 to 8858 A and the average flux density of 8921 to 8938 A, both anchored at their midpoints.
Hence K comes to 0.3 A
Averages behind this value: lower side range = 4.96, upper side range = 4.9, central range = 4.82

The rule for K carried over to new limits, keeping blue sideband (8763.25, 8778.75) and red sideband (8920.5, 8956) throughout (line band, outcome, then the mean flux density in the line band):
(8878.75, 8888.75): 0.1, 4.68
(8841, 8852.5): -0.3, 4.87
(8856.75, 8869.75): 0.4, 4.62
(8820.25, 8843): -1.1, 4.99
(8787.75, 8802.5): 0.1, 4.75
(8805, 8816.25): -0.3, 4.9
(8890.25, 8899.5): -0.4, 4.92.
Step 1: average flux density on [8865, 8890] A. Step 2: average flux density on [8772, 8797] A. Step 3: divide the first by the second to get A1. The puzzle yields 1.0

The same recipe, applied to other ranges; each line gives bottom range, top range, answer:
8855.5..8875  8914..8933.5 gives 1.05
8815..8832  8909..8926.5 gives 0.95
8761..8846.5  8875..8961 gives 0.97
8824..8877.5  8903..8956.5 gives 0.99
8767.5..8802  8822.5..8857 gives 1.03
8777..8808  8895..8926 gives 0.99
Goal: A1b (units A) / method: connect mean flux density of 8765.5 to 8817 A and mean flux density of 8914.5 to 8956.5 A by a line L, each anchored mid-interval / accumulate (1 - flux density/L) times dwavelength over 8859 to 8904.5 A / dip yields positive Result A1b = 0.9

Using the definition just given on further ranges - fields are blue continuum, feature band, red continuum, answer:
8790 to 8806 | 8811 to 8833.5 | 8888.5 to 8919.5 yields -1.27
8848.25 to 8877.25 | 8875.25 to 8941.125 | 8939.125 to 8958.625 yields -1.99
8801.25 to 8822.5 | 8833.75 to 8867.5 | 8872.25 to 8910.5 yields 0.08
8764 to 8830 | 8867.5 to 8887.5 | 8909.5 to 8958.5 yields 0.28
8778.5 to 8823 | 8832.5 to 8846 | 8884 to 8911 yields 0.02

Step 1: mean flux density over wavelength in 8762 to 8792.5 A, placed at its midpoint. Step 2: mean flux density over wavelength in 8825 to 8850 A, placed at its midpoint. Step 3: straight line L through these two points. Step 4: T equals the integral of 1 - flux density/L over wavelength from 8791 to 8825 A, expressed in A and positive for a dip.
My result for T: 0.9 A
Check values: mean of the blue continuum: 4.87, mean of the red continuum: 4.99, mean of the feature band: 4.79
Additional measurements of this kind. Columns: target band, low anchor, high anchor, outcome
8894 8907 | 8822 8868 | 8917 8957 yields 0.2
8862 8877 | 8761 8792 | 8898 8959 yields 0.6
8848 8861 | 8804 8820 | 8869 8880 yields -0.3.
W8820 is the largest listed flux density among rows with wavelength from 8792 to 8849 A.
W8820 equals 7.249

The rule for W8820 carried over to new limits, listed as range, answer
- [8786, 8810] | 5.188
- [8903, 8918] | 5.546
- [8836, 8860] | 5.834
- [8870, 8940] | 5.687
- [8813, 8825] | 5.41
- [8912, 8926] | 5.474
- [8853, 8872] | 5.766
